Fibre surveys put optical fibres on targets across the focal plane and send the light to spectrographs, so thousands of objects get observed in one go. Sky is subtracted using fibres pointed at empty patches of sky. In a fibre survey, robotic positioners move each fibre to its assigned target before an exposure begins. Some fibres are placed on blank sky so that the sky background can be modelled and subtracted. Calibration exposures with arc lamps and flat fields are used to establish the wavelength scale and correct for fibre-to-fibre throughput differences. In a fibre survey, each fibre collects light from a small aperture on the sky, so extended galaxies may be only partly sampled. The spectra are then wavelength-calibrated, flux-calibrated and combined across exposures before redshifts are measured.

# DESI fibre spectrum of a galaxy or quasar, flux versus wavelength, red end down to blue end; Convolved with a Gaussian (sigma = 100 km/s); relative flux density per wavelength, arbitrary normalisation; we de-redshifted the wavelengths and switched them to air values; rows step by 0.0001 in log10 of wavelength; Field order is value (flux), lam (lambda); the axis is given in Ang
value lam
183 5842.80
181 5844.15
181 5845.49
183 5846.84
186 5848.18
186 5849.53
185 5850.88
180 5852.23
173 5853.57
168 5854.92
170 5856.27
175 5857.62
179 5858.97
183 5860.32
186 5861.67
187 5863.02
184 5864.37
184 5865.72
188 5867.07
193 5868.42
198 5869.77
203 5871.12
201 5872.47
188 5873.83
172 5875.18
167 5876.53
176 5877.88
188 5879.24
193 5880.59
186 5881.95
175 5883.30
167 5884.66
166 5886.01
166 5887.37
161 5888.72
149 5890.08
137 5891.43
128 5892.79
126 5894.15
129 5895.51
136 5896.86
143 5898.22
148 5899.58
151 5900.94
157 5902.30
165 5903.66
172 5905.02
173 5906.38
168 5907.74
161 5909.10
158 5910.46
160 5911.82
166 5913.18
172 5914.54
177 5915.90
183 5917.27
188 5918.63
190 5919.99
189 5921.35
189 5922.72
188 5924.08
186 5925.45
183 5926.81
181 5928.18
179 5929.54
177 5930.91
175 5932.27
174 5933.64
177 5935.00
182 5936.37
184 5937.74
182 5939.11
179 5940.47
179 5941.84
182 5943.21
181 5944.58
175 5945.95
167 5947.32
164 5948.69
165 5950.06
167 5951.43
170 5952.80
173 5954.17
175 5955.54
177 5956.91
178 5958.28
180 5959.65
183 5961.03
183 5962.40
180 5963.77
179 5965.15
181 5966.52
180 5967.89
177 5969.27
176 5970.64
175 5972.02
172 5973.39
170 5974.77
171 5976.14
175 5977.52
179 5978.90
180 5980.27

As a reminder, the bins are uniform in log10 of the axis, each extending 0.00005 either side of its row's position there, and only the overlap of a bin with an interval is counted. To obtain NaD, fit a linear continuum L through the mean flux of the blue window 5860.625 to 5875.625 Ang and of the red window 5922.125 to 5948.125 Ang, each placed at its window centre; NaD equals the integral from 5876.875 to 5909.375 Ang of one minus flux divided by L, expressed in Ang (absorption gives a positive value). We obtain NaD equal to 4.67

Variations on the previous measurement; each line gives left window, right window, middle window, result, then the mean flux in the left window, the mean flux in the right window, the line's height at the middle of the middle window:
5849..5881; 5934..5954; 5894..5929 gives 2.15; 184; 175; 179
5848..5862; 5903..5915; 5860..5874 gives -1.19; 179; 166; 176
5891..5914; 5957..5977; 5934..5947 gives -0.98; 152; 177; 167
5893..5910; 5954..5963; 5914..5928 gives -2.04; 152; 179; 161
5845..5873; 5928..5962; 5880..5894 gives 1.58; 184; 176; 182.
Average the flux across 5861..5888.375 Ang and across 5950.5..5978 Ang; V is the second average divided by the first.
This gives 0.96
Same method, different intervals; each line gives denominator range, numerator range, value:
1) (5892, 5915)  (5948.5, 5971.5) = 1.15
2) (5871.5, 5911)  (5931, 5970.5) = 1.09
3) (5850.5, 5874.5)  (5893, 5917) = 0.85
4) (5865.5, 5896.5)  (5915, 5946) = 1.06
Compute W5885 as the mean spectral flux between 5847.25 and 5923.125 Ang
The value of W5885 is 172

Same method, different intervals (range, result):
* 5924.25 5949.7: 178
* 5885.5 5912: 152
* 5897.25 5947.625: 174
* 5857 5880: 185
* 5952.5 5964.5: 178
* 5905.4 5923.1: 175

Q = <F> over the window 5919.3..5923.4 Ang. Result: 189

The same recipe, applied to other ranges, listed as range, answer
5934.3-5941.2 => 181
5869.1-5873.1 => 201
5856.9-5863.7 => 182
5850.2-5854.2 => 180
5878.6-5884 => 185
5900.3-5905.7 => 161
